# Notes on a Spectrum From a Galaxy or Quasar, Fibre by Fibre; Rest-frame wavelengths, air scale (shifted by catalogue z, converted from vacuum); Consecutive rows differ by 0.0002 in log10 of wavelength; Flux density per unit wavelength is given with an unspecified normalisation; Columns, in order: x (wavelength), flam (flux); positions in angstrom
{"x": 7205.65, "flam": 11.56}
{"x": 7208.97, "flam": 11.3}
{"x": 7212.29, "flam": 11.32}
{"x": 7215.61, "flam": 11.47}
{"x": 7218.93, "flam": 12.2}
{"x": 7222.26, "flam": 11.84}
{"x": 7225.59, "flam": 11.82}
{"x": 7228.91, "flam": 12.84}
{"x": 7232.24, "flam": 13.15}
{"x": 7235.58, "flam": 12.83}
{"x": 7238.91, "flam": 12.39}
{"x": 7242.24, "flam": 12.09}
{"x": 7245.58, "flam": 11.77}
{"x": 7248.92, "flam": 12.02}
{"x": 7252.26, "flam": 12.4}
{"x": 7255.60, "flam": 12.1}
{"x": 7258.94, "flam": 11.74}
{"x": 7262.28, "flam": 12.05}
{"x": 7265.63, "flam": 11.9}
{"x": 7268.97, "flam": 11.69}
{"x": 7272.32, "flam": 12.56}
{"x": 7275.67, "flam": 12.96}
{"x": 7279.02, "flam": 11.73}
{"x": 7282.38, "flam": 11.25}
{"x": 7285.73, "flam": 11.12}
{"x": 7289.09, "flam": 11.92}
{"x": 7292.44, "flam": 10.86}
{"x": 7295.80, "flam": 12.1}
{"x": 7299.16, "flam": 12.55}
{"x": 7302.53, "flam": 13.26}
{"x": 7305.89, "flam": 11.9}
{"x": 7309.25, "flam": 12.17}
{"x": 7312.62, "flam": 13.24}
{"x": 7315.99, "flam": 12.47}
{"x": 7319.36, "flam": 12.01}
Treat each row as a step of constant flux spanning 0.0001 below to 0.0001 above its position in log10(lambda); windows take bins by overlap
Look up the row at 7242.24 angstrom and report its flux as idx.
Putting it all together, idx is 12.09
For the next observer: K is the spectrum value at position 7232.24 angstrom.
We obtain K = 13.15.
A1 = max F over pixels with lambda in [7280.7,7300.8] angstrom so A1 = 12.55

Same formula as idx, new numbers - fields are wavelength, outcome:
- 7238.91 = 12.39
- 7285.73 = 11.12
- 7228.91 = 12.84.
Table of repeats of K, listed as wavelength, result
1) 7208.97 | 11.3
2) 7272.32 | 12.56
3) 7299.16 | 12.55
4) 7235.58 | 12.83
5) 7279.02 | 11.73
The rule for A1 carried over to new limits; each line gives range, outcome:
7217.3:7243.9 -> 13.15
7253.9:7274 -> 12.56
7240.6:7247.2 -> 12.09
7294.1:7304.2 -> 13.26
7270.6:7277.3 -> 12.96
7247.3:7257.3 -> 12.4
